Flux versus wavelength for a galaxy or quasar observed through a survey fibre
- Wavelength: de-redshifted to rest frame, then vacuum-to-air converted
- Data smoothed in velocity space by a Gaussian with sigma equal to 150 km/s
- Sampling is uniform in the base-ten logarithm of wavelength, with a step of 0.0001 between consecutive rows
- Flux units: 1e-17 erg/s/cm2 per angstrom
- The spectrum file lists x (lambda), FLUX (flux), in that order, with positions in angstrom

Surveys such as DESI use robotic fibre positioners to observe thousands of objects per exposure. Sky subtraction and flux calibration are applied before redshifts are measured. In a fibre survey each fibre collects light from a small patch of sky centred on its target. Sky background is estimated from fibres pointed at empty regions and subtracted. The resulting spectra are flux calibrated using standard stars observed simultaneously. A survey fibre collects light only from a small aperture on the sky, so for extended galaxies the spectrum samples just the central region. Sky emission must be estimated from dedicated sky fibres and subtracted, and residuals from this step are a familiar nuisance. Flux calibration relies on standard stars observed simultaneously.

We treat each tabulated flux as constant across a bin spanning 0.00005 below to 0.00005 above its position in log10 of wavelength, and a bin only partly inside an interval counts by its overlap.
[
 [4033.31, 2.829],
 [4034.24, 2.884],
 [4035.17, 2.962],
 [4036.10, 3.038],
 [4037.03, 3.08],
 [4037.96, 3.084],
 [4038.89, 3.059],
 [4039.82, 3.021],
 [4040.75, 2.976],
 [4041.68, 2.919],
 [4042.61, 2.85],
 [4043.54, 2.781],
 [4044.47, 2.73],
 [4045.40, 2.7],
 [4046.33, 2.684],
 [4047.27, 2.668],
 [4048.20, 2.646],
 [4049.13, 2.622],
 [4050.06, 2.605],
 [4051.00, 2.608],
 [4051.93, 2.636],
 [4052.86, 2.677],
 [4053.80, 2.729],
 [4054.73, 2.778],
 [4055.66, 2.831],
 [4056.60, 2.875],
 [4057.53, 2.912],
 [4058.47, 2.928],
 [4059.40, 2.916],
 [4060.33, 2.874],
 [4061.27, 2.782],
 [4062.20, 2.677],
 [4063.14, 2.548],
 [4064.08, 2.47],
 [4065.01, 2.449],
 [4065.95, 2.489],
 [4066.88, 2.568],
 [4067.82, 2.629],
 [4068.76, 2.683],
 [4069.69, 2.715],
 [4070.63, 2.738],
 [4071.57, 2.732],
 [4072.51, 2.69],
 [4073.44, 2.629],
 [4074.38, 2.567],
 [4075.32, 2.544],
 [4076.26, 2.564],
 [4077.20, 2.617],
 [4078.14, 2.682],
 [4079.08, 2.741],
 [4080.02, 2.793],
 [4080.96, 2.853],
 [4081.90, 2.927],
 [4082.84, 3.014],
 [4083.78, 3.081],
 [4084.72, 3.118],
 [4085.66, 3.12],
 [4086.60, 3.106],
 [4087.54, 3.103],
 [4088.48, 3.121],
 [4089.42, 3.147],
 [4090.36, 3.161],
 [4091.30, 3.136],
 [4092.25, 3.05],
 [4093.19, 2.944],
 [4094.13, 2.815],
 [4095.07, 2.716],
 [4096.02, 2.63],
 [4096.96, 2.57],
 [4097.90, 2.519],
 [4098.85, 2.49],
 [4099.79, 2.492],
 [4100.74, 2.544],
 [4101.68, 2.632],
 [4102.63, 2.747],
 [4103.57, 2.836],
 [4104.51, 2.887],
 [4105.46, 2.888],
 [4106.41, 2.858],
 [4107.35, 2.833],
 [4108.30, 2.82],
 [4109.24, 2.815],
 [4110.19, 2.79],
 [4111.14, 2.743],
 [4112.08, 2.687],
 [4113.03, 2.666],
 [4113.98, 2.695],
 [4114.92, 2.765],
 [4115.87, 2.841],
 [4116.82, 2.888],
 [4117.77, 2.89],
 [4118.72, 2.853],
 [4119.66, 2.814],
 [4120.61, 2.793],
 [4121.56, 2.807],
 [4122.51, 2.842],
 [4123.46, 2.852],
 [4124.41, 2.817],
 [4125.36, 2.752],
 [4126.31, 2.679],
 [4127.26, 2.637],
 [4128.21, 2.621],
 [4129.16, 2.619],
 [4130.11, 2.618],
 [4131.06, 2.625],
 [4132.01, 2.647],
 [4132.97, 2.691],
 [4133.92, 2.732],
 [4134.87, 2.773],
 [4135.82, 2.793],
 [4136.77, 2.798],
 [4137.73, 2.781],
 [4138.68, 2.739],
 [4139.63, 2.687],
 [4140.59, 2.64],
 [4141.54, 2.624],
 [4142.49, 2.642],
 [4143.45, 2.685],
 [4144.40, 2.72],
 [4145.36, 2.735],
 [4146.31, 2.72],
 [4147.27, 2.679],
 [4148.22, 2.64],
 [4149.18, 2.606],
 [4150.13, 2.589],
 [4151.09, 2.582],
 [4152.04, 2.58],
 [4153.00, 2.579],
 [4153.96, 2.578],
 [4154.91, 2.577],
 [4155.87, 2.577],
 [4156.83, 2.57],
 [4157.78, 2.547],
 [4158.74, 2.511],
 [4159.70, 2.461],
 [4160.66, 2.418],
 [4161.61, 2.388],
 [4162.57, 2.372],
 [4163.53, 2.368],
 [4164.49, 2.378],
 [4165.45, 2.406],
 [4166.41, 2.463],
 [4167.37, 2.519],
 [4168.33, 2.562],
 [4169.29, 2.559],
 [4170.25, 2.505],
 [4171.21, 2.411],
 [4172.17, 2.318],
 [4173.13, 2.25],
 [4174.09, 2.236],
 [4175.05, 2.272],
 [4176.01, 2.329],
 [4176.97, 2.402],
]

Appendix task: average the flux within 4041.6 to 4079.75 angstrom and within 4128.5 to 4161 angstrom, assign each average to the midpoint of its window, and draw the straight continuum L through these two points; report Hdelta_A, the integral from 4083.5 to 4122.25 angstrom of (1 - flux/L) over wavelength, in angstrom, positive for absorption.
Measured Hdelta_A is -2.49 angstrom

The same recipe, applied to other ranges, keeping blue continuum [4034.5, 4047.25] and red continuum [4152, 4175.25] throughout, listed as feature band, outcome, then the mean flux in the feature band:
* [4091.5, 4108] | -0.3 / 2.74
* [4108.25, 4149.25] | -2.4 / 2.73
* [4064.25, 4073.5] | 0.6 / 2.63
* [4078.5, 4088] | -0.8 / 2.98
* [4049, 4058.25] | 0.4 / 2.73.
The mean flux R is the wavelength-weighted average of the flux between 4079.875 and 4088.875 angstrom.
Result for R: 3.03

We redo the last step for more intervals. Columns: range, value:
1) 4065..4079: 2.63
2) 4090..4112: 2.78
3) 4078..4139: 2.81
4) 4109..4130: 2.76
